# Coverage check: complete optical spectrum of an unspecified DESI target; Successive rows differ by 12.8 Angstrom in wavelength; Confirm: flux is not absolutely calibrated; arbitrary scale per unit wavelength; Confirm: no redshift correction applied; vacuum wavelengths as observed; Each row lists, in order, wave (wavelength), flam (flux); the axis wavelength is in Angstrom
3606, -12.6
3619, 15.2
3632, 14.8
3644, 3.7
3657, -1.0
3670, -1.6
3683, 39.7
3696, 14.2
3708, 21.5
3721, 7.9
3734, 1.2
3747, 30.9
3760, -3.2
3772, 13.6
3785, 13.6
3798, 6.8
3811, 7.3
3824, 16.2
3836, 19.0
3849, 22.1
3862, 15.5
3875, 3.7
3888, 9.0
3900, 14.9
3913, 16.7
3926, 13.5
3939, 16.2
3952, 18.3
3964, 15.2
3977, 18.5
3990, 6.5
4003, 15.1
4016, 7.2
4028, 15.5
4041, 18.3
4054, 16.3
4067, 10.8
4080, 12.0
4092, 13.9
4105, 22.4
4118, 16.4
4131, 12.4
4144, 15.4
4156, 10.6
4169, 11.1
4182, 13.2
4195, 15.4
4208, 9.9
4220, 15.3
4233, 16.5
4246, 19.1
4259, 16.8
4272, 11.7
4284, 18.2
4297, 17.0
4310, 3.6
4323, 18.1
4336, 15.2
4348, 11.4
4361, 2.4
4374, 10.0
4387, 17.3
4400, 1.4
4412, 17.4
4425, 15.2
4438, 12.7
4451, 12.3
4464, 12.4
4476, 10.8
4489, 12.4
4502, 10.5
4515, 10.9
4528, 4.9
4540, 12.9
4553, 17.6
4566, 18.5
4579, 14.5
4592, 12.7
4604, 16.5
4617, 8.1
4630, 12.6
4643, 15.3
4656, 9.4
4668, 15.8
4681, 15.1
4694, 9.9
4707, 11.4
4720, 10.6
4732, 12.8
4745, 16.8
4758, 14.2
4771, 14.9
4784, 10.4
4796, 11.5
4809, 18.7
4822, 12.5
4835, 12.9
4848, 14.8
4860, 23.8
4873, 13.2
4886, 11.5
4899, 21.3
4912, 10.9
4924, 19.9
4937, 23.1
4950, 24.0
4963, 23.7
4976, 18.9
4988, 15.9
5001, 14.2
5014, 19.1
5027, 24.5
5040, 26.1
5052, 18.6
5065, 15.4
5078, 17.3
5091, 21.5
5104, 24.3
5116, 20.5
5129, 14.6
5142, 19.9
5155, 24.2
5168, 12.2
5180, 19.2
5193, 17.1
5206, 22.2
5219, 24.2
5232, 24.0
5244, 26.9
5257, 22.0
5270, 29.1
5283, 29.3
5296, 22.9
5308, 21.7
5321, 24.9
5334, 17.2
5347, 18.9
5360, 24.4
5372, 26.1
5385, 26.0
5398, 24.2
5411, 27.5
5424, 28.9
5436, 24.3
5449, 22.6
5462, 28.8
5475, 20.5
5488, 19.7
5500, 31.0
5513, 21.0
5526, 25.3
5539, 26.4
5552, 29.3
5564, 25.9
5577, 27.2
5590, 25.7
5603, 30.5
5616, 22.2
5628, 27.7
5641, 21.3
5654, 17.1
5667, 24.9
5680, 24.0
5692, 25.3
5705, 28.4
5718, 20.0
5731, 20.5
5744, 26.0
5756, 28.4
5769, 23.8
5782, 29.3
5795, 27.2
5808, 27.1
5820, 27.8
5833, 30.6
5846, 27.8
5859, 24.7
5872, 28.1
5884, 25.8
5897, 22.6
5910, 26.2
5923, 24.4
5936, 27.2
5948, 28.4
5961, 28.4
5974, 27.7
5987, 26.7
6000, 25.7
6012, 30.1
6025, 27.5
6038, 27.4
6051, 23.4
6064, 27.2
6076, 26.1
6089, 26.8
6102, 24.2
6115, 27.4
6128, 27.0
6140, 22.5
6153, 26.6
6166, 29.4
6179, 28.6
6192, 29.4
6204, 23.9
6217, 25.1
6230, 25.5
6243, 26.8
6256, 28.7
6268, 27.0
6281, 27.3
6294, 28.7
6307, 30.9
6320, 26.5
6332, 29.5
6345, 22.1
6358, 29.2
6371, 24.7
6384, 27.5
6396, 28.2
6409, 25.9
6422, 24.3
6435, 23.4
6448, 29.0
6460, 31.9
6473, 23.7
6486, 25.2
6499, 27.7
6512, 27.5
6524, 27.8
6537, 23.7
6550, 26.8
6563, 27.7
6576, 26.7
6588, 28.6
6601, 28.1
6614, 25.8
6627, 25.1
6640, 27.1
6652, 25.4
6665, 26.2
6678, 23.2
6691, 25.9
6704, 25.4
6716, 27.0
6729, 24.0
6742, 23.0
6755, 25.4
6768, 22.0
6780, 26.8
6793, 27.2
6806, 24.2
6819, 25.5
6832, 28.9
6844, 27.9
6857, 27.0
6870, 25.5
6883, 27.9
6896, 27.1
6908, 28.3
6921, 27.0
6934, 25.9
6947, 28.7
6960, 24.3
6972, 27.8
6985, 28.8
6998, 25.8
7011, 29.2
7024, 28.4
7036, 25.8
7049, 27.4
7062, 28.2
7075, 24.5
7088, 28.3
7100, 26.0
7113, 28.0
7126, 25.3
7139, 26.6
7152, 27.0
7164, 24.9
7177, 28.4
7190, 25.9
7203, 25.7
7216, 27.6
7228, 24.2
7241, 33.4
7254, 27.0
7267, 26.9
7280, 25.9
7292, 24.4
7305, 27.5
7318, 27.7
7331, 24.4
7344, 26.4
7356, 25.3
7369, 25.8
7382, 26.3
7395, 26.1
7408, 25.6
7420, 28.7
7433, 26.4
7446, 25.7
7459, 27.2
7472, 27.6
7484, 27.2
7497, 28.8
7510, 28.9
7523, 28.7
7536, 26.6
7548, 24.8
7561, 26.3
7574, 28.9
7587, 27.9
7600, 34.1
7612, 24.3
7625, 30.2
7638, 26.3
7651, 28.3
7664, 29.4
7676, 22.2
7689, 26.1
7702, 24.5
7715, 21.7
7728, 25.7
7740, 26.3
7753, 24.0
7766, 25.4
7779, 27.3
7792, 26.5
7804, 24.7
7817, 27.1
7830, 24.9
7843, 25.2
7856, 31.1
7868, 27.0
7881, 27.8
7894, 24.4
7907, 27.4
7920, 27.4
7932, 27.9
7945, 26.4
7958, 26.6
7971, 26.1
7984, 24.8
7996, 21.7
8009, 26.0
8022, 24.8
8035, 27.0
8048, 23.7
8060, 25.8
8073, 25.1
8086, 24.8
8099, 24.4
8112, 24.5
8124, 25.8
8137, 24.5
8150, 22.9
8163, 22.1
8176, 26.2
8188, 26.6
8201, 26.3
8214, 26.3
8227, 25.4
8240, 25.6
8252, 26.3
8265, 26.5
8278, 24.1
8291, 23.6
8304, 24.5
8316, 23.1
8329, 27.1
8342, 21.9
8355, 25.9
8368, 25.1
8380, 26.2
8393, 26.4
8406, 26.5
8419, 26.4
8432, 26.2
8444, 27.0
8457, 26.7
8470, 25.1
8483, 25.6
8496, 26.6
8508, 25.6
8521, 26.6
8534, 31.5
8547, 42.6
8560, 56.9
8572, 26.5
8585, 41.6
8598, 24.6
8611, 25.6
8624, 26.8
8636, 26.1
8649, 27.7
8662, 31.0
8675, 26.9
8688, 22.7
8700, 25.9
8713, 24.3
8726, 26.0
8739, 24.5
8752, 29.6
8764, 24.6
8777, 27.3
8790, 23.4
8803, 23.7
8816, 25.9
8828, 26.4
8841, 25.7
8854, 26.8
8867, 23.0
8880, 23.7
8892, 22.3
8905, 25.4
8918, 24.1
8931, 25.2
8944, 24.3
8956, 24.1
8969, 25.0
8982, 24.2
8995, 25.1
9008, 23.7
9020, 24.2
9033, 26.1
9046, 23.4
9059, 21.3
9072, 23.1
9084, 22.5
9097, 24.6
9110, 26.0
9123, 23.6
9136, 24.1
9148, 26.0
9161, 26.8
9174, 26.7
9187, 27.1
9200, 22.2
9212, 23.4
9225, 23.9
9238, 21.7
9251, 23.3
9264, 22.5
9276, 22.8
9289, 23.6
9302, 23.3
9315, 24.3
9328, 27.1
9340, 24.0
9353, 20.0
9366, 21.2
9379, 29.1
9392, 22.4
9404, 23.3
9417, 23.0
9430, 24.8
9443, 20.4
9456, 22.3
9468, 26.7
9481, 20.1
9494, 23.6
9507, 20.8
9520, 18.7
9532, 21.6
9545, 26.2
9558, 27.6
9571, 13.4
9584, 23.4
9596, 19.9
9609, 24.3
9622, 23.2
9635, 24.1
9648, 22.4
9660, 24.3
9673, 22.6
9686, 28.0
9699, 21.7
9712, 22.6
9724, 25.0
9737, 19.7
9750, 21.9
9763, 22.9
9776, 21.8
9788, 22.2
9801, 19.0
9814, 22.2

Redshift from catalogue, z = 0.303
